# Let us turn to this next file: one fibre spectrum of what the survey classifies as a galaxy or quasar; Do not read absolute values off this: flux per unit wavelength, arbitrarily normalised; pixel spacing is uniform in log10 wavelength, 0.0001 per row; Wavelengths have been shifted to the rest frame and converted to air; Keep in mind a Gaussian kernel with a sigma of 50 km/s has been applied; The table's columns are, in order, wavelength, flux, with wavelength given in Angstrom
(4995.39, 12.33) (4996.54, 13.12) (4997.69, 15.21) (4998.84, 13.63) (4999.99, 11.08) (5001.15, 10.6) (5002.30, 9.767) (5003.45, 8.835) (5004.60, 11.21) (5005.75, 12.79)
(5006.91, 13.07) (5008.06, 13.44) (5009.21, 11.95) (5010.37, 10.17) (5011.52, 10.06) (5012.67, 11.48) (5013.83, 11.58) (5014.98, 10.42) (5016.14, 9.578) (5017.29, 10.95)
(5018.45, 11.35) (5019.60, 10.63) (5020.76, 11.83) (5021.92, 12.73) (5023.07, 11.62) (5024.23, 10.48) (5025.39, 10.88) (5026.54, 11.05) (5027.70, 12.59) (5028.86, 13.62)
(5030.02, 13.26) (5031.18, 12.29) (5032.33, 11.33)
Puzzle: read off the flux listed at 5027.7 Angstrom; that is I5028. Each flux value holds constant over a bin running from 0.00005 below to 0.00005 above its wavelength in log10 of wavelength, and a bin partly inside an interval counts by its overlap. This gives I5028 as 12.59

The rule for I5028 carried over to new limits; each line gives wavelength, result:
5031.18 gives 12.29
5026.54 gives 11.05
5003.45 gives 8.835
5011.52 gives 10.06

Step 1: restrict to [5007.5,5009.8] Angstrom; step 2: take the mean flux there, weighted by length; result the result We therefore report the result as 12.7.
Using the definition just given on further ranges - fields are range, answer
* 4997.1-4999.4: 14.4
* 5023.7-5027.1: 10.8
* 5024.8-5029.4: 12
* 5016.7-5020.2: 11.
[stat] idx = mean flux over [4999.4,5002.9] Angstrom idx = 10.5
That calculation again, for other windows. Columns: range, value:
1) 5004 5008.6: 12.6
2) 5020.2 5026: 11.5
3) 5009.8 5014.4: 10.8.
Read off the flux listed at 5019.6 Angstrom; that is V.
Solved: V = 10.63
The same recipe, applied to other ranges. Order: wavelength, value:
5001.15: 10.6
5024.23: 10.48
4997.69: 15.21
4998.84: 13.63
